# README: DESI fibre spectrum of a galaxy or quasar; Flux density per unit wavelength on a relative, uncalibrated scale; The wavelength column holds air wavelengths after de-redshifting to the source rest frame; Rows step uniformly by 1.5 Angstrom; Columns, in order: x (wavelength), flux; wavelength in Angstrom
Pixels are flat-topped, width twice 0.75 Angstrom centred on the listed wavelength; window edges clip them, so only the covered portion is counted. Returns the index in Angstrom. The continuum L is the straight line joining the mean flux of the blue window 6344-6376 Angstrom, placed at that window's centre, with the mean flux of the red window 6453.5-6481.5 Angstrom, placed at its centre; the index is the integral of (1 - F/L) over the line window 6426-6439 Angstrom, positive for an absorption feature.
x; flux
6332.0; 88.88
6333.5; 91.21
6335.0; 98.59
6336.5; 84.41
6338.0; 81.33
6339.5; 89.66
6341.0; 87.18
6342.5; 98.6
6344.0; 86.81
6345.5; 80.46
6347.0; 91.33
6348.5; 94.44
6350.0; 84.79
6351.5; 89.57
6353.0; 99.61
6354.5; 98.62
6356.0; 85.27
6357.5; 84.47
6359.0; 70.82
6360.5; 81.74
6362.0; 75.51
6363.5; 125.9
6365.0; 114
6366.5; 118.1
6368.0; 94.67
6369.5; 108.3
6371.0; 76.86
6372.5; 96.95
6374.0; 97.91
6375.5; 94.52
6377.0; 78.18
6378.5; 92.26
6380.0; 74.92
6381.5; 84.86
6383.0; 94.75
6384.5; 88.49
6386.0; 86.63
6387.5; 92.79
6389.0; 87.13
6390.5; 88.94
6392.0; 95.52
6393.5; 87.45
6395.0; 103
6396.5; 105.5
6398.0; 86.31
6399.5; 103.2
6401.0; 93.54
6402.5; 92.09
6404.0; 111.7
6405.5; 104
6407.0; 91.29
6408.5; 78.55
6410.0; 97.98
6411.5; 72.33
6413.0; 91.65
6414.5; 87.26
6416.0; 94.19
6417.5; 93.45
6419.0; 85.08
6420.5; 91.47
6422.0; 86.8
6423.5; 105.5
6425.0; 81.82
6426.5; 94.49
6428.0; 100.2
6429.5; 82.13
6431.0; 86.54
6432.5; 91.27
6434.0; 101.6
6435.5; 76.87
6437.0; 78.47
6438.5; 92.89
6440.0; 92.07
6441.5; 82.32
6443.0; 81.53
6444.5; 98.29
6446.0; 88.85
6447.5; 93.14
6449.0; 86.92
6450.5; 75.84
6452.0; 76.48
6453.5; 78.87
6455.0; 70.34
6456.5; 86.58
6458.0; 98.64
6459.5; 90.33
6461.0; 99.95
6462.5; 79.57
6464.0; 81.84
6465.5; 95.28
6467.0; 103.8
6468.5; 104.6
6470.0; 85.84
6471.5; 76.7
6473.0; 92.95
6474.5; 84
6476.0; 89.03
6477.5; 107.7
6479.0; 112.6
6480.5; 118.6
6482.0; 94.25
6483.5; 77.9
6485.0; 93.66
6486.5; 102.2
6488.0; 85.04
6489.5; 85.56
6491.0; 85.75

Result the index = 0.53 Angstrom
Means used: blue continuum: 93.4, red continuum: 92.9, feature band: 89.2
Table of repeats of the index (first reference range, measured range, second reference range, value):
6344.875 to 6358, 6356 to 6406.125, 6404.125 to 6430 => -1.67 Angstrom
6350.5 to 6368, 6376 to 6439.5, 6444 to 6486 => 1.45 Angstrom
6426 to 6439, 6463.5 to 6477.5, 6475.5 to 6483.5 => 1.17 Angstrom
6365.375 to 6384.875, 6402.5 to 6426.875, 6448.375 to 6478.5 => -0.21 Angstrom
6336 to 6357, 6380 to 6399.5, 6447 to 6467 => -0.75 Angstrom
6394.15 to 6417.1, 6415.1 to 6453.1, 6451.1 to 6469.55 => 1.12 Angstrom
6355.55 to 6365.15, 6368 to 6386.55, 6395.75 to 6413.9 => 0.33 Angstrom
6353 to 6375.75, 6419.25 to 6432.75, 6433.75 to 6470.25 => -0.13 Angstrom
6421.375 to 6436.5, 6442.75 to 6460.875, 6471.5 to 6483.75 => 1.42 Angstrom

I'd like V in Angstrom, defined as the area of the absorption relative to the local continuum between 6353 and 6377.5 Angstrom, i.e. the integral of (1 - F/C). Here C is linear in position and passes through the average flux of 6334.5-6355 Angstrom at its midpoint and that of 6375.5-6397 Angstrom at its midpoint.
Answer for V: -1.1 Angstrom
